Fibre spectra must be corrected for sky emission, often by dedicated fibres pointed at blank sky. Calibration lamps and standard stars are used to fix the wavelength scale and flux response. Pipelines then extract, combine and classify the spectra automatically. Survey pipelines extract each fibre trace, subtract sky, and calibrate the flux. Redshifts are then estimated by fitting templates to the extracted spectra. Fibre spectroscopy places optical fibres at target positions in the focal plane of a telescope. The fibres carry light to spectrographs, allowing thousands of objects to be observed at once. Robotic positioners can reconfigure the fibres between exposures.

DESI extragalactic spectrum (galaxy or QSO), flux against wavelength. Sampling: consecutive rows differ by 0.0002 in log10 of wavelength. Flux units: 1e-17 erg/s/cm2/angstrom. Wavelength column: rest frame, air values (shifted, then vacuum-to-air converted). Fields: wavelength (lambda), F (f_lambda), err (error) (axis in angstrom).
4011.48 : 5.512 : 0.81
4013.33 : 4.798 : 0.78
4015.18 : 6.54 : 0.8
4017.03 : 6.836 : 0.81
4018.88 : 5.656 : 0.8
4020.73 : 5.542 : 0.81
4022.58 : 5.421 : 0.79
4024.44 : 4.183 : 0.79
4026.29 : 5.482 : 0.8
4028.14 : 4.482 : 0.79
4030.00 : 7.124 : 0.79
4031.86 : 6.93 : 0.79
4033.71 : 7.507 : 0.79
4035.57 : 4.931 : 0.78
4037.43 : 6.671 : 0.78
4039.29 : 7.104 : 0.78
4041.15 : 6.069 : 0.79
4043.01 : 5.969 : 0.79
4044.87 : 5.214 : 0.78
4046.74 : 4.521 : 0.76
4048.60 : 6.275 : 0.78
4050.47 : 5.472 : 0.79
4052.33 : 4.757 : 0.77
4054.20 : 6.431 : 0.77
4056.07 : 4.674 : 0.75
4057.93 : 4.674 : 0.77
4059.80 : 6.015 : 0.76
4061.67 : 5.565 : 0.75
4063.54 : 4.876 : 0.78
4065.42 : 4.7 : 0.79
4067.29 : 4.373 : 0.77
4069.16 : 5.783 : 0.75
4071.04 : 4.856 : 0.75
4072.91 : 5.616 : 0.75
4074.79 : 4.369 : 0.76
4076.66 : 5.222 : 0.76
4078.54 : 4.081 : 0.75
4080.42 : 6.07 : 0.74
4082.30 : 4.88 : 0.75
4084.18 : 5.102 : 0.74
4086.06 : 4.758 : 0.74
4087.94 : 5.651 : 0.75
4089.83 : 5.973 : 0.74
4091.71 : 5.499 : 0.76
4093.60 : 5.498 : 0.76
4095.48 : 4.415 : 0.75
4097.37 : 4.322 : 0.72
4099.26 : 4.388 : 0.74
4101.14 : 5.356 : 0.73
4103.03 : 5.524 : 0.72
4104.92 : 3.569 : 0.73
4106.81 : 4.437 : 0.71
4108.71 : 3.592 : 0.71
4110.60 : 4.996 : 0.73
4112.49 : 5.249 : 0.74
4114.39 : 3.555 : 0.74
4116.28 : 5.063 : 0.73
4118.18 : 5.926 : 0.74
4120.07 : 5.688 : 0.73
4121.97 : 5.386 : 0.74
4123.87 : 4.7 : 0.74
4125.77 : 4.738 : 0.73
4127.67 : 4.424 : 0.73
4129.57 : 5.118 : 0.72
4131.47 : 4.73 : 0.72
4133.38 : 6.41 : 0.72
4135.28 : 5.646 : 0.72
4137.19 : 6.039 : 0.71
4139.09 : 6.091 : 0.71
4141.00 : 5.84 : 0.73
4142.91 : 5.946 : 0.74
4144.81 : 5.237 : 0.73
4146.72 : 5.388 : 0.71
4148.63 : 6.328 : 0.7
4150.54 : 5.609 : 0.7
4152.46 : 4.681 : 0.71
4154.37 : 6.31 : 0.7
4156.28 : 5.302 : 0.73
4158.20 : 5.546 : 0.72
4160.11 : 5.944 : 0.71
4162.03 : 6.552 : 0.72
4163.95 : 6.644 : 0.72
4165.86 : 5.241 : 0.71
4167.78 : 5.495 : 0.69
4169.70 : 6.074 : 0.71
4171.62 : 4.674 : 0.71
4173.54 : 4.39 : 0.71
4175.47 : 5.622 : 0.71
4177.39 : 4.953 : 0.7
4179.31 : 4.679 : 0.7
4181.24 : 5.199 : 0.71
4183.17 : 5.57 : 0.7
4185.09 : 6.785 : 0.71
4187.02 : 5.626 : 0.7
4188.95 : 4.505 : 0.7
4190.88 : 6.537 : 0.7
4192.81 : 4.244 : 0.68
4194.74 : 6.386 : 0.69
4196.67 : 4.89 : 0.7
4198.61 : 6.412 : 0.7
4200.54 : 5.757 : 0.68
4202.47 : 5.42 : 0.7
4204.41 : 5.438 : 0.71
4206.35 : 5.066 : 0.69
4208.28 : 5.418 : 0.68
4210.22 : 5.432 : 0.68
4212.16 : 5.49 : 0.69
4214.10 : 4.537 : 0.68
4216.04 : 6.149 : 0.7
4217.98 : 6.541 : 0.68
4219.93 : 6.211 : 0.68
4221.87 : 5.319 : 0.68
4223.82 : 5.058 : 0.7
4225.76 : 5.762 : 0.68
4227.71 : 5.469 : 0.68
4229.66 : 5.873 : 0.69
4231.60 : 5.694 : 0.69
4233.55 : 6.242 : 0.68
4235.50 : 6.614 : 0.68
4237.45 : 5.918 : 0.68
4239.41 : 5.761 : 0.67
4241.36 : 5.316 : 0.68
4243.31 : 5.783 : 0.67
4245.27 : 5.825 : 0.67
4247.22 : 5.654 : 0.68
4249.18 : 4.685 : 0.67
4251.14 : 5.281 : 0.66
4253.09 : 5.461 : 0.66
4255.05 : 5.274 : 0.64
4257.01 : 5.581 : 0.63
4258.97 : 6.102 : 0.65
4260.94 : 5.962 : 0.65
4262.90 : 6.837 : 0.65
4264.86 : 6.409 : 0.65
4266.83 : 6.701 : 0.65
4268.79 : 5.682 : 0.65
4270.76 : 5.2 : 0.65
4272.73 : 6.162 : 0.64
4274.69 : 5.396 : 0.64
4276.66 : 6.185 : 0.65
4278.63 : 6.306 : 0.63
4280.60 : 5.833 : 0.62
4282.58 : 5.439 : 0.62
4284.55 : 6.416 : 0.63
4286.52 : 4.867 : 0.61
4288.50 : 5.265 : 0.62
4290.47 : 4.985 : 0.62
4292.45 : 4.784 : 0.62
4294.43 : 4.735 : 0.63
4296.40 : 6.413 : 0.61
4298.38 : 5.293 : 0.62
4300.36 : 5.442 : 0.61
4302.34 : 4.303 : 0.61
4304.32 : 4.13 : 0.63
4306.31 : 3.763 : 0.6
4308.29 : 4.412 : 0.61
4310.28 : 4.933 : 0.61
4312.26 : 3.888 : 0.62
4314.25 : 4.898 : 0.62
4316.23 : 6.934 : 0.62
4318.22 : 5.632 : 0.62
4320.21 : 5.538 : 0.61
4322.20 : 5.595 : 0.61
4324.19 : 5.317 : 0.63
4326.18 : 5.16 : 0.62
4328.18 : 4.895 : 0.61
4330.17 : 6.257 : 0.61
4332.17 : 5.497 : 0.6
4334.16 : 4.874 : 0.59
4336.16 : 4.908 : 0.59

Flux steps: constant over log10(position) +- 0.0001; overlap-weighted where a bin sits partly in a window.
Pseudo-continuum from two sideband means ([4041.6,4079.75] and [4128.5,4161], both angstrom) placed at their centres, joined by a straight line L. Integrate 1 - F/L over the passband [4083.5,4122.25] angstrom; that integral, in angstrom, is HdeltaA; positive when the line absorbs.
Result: 3.4 angstrom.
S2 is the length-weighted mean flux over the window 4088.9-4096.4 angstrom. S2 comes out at 5.35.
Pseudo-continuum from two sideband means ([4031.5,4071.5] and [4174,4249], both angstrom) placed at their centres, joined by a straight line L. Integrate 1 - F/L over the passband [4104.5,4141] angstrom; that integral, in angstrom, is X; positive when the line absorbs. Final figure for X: 3.5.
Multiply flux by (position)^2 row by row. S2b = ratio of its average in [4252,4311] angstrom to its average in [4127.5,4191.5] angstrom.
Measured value 1.04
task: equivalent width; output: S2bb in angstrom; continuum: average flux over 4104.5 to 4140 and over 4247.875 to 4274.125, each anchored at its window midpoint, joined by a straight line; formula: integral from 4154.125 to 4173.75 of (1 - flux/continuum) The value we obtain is -1.5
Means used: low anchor 5.04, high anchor 5.79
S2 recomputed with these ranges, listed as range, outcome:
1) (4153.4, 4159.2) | 5.72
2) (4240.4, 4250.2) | 5.45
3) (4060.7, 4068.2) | 4.88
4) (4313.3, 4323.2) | 5.73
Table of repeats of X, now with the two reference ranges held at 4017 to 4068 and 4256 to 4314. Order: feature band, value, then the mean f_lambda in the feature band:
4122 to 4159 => 0.4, 5.48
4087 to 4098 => 0.6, 5.25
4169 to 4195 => 0.7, 5.34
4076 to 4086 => 1.0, 5.04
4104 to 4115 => 2.6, 4.25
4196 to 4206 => -0.2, 5.57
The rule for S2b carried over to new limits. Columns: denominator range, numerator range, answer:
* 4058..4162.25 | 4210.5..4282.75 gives 1.18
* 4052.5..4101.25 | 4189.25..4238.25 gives 1.18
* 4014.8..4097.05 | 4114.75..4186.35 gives 1.05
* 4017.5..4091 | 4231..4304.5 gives 1.14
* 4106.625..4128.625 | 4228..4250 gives 1.26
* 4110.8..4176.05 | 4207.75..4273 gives 1.10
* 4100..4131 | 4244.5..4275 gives 1.28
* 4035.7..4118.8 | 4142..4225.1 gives 1.13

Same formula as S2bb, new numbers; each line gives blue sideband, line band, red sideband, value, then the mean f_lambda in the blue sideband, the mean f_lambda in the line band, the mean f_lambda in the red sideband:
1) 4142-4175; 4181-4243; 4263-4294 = 0.1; 5.61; 5.65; 5.72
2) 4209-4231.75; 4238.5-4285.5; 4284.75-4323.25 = -4.0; 5.62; 5.8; 5.07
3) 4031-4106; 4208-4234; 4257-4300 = -0.1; 5.34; 5.65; 5.75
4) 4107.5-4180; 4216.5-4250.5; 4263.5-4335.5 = -2.4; 5.36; 5.75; 5.38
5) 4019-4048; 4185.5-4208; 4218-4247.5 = 1.1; 5.81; 5.51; 5.79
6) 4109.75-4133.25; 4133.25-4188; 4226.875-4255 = -4.3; 5.01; 5.64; 5.67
